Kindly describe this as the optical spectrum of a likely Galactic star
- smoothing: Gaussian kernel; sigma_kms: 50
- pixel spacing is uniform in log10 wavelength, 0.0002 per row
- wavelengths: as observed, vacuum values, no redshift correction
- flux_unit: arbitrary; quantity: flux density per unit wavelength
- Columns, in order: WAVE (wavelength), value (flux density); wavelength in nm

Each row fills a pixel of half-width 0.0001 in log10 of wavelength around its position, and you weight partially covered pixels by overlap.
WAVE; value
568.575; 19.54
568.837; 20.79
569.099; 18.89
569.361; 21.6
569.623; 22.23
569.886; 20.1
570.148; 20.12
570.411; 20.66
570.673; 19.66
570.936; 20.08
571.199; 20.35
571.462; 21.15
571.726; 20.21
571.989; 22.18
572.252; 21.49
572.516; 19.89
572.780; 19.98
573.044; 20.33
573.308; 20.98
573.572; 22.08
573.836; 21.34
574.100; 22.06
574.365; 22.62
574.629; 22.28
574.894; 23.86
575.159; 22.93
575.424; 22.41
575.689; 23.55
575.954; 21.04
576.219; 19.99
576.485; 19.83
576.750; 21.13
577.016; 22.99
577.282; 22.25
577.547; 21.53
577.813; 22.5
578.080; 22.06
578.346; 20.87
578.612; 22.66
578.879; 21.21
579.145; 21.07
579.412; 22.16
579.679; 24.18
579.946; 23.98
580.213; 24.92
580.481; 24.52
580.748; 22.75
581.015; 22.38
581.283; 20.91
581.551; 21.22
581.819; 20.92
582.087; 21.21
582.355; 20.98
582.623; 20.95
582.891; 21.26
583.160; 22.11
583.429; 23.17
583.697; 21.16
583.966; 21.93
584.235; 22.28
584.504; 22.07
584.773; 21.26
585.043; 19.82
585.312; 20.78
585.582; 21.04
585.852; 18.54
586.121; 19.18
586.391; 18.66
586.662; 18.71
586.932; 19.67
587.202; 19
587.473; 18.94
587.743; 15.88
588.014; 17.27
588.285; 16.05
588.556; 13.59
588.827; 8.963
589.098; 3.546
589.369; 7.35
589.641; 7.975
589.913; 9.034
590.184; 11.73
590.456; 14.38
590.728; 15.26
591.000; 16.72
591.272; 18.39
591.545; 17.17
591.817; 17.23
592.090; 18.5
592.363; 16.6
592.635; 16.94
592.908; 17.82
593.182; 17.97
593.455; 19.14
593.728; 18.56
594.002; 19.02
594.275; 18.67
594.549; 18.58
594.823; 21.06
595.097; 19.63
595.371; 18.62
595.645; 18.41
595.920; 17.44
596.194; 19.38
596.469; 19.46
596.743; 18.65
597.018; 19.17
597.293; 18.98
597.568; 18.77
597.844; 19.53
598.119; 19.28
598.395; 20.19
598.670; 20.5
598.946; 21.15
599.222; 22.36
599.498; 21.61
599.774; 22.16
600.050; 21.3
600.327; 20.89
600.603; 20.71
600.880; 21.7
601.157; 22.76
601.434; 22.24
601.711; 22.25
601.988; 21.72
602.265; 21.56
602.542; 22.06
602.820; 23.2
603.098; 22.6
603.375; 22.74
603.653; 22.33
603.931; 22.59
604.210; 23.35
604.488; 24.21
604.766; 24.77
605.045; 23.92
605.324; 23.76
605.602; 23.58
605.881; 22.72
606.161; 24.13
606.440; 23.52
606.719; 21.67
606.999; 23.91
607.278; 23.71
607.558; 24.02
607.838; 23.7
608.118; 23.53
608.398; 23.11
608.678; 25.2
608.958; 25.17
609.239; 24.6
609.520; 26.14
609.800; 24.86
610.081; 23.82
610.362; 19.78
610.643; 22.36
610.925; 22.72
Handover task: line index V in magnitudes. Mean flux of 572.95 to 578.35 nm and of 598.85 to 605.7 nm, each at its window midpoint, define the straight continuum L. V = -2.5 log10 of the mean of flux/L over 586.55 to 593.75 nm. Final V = 0.41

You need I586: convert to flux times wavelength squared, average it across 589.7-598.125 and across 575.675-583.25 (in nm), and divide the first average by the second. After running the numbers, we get 0.85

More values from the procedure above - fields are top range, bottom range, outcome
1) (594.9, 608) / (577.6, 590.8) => 1.21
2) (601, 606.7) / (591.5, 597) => 1.28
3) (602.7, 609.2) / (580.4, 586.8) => 1.20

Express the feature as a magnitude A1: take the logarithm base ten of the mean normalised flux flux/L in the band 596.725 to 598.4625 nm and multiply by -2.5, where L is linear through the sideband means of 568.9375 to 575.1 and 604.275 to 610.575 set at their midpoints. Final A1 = 0.197 mag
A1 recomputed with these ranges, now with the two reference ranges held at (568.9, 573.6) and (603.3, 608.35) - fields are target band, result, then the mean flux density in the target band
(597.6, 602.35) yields 0.09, 21.2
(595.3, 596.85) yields 0.21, 18.7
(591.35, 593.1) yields 0.27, 17.4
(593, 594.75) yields 0.20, 18.7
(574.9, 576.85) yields -0.04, 21.7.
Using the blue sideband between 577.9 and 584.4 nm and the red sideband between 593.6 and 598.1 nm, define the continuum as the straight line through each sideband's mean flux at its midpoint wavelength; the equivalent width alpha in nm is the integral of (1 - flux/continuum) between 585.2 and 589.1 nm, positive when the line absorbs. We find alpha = 0.71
